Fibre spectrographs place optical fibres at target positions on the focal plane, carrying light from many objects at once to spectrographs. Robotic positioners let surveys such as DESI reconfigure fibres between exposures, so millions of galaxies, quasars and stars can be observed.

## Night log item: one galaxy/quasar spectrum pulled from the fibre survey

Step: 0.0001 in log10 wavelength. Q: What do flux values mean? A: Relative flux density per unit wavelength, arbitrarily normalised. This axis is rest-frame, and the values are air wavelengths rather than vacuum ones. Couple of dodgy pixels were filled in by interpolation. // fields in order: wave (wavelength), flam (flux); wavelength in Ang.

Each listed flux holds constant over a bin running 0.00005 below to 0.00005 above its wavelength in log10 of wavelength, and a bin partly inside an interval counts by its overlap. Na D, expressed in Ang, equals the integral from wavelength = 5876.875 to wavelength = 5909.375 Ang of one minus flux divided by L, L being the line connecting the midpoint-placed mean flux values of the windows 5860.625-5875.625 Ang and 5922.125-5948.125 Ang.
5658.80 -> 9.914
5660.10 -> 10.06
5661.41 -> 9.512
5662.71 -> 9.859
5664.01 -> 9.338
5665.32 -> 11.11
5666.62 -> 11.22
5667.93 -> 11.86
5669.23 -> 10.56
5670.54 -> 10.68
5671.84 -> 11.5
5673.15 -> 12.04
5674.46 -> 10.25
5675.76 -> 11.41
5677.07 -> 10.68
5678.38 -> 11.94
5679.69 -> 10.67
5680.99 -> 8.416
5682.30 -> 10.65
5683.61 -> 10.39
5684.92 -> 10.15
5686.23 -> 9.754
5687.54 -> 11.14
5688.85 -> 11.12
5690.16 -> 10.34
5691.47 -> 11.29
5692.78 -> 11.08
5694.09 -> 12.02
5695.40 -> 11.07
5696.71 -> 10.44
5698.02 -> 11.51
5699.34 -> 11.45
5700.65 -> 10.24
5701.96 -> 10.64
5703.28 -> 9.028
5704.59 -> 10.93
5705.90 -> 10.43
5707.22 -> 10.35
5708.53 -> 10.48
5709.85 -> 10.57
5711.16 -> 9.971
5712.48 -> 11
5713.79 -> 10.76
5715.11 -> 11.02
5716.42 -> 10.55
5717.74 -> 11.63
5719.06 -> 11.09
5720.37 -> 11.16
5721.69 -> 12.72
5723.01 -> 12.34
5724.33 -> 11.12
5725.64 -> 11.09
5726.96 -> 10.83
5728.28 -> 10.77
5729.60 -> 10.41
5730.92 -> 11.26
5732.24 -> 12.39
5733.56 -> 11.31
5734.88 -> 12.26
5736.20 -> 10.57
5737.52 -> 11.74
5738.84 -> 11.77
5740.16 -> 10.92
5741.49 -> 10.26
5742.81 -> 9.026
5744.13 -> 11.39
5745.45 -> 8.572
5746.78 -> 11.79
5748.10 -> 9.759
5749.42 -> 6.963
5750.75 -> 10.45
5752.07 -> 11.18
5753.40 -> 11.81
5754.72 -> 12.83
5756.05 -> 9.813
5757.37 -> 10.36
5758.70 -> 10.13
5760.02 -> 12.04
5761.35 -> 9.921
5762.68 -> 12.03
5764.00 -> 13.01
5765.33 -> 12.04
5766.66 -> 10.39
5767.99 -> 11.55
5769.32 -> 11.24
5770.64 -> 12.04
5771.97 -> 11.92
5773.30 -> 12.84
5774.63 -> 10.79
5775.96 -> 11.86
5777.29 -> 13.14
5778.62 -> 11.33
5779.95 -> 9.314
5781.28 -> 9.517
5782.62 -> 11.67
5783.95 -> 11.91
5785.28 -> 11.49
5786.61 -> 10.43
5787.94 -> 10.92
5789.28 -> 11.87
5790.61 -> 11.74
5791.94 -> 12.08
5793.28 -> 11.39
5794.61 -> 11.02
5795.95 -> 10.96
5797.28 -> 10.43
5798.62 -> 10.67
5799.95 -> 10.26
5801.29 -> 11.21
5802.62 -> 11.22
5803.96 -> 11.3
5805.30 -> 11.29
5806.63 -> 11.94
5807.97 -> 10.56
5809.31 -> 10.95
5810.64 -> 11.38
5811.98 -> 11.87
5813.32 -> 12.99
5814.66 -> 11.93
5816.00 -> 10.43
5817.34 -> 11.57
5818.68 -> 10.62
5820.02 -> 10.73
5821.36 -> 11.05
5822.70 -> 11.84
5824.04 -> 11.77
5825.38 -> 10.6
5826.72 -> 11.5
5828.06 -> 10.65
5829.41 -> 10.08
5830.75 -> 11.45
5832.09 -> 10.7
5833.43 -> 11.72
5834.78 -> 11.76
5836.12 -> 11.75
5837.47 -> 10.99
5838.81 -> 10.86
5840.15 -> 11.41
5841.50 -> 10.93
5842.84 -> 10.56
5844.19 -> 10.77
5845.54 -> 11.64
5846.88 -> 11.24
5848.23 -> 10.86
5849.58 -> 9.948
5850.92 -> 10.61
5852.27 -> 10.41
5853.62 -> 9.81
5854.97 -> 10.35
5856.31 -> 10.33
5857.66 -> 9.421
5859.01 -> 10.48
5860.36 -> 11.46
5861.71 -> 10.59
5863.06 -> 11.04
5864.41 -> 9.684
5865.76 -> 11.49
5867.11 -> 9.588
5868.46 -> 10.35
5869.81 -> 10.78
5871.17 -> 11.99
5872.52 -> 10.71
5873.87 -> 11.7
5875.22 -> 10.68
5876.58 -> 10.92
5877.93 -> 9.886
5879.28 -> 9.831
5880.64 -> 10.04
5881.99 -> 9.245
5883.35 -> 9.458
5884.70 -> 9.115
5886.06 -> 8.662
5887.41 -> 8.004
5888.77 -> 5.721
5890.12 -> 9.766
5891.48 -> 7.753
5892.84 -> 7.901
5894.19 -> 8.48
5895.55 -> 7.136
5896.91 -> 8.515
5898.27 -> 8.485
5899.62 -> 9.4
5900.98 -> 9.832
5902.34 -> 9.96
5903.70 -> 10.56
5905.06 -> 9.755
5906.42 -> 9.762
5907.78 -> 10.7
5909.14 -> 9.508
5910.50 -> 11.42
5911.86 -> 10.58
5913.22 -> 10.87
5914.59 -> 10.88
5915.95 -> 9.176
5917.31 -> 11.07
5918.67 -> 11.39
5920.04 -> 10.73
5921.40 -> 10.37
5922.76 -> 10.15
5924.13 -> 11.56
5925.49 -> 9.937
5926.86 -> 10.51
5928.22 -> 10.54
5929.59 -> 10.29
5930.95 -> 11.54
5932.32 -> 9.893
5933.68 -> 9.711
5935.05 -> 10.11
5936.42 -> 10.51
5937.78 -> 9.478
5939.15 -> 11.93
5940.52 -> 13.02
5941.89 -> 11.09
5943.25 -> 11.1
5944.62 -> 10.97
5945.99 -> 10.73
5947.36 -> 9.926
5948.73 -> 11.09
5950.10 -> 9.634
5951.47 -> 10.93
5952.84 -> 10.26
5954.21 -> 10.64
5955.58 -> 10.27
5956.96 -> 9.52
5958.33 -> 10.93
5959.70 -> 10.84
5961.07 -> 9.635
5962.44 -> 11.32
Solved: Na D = 5.1 Ang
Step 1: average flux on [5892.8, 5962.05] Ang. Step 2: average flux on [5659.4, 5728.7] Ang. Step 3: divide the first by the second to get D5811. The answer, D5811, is 1.0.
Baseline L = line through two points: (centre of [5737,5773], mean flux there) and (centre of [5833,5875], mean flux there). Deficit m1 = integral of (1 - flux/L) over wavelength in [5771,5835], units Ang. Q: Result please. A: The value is -2.3 Ang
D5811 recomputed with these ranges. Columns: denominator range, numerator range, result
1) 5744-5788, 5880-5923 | 0.86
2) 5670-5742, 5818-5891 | 0.96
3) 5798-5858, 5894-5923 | 0.90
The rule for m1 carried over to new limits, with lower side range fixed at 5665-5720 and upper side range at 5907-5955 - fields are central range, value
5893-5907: 2.0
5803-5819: -1.0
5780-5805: -0.8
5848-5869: 0.6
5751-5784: -1.9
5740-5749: 0.5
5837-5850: -0.3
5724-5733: -0.3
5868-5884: 0.3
